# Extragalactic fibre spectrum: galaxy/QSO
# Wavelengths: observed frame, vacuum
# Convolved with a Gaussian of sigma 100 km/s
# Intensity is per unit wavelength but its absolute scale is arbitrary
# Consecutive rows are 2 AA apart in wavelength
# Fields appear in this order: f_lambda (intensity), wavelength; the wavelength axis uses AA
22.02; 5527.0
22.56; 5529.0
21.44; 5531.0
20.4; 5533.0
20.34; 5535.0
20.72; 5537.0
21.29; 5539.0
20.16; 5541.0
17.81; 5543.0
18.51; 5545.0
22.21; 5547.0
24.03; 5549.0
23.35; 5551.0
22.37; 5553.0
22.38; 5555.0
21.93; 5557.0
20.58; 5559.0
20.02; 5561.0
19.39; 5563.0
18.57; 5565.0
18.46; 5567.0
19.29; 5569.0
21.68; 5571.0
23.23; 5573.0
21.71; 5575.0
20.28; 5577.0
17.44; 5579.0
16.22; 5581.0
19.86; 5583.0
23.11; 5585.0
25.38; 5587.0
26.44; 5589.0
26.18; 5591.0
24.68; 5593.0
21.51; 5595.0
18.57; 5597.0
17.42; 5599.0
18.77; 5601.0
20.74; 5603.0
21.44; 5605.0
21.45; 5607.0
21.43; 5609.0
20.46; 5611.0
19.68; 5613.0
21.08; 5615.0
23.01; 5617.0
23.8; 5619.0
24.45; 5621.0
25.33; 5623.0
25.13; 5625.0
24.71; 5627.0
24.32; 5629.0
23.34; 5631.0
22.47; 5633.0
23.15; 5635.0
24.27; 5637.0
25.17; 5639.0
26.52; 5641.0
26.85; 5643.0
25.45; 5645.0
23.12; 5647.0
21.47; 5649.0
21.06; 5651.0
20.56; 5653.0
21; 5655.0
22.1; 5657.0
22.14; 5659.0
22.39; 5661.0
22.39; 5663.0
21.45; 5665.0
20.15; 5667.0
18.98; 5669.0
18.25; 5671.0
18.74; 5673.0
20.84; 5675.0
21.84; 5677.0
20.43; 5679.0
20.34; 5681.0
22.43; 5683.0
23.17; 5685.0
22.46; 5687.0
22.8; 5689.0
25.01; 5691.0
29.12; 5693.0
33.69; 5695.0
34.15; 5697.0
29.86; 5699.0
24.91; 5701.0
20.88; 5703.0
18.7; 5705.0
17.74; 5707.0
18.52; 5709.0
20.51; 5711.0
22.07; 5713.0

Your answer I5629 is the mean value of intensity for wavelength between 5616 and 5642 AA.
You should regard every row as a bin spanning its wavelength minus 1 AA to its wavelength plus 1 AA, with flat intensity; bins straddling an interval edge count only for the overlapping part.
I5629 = 24.3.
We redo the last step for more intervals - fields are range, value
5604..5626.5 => 22.5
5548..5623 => 21.4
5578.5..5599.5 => 21.7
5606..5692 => 22.4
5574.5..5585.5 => 19.5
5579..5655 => 22.6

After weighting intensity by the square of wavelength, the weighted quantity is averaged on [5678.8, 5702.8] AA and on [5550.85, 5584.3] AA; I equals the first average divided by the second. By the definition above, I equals 1.32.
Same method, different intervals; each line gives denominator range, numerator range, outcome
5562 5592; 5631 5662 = 1.12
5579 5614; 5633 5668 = 1.10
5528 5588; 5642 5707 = 1.15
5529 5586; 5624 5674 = 1.13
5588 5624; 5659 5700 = 1.09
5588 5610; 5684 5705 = 1.25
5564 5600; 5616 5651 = 1.17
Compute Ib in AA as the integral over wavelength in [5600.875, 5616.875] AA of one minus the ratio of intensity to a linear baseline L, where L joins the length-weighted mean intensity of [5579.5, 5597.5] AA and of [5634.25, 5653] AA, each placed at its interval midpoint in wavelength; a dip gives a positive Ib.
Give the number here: 1.47 AA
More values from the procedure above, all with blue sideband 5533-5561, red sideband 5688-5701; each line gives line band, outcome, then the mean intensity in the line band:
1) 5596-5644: 4.5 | 22.6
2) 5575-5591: 1.0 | 21.6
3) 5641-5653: 1.2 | 23.6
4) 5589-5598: 0.1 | 23.1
